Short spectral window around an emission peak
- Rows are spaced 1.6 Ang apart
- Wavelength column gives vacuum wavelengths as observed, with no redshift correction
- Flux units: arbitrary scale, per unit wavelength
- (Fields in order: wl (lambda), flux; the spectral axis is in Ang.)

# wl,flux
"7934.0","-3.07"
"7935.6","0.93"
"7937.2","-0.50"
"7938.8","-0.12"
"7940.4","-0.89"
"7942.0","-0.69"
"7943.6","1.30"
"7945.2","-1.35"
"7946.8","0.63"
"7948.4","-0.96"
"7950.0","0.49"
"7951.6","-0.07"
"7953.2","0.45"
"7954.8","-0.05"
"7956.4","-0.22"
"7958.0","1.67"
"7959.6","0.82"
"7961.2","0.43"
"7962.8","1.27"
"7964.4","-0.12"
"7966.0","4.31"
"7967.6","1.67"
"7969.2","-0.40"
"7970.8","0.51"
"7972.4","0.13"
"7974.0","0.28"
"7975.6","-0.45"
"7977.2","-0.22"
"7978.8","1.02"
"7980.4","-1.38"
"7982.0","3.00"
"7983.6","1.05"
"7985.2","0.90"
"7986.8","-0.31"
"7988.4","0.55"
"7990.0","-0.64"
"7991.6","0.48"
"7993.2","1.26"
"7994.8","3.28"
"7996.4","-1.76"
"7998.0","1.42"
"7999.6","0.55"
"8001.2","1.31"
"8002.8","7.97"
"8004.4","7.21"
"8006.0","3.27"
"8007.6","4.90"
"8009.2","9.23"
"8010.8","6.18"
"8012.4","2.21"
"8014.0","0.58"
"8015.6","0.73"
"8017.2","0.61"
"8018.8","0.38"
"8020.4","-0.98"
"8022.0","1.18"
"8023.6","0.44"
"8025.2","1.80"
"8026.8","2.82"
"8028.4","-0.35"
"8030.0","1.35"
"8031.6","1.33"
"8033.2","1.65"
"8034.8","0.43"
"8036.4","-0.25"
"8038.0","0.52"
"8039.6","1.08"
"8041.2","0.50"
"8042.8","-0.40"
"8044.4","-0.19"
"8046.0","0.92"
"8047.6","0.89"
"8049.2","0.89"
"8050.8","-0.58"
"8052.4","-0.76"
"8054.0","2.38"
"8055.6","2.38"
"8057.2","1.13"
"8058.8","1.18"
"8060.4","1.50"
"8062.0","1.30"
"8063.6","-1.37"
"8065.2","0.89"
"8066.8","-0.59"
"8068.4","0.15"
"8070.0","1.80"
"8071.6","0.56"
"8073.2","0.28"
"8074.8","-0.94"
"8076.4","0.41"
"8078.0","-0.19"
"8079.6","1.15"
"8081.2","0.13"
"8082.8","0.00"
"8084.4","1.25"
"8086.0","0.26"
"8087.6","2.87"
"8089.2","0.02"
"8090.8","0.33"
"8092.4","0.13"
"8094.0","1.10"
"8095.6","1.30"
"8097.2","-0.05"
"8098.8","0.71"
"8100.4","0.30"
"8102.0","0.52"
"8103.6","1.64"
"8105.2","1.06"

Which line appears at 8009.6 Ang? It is [O II] 3727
